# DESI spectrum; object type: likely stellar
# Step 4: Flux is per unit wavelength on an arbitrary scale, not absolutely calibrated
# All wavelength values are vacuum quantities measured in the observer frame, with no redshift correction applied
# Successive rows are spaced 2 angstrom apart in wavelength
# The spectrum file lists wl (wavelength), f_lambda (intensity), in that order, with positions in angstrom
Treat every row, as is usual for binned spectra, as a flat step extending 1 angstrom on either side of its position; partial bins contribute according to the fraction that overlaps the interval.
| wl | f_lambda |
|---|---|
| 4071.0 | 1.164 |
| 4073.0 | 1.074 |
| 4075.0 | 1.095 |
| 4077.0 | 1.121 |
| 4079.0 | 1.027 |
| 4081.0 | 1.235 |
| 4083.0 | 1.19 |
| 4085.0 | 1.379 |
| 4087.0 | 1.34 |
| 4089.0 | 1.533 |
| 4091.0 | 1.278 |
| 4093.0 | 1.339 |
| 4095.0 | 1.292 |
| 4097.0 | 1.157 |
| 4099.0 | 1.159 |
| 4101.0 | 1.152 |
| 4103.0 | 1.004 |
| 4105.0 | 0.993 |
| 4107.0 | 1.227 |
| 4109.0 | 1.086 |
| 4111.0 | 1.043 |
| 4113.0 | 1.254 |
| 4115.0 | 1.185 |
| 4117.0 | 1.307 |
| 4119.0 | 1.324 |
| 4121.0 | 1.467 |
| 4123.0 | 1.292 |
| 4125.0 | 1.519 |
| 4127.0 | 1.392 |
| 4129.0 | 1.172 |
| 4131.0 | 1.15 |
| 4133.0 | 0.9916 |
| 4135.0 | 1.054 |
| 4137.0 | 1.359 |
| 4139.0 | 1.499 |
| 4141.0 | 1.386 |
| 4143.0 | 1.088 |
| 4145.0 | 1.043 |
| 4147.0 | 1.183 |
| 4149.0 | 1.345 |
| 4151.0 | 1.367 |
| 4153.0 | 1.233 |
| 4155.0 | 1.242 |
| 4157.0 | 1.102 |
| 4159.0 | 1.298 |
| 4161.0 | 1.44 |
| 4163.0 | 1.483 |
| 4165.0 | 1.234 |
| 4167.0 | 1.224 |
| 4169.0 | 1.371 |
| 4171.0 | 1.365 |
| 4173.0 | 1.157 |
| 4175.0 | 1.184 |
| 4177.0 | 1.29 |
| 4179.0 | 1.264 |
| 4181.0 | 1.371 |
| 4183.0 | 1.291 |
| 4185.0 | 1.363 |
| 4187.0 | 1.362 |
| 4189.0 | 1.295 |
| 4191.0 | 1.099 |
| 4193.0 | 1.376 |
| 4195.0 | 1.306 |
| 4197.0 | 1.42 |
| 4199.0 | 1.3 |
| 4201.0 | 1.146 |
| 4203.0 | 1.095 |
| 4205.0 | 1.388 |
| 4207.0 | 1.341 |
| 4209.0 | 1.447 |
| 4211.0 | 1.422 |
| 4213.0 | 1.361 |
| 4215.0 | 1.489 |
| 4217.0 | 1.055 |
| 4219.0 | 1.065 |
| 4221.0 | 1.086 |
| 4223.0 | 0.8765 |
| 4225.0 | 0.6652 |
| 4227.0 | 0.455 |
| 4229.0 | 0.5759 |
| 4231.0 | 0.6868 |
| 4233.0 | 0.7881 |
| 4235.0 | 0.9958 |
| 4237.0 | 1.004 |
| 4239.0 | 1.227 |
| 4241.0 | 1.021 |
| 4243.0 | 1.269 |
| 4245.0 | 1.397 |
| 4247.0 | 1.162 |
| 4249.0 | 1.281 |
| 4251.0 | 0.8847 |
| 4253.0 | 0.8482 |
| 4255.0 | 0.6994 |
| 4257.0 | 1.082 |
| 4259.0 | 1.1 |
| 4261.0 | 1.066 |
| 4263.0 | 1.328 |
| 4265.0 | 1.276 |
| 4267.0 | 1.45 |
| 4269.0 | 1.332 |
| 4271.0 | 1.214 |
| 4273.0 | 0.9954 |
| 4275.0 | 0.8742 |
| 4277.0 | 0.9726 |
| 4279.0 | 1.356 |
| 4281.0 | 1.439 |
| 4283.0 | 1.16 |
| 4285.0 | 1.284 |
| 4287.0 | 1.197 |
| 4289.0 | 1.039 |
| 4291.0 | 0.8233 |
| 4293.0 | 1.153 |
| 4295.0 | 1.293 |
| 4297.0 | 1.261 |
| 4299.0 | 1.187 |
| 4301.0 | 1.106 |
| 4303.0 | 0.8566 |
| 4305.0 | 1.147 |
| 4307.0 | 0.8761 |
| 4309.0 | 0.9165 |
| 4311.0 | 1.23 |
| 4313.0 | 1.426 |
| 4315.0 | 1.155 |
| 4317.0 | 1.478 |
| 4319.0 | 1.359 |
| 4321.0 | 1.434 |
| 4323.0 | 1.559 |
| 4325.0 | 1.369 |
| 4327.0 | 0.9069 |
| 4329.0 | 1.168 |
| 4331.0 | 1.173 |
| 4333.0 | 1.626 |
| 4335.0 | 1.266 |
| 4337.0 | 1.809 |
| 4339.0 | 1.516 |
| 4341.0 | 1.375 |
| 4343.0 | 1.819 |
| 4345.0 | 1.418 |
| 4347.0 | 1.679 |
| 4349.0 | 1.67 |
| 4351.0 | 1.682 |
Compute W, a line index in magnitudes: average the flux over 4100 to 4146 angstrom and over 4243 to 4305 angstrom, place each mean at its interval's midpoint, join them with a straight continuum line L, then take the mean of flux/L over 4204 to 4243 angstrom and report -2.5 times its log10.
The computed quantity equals 0.11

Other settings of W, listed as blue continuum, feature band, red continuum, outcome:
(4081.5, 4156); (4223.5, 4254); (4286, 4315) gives 0.212 mag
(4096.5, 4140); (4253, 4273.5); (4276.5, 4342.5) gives 0.088 mag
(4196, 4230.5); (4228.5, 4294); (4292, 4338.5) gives 0.086 mag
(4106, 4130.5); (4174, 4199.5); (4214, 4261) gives -0.175 mag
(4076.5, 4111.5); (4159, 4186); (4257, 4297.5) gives -0.104 mag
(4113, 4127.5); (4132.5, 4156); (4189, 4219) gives 0.080 mag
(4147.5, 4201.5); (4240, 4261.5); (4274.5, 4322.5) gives 0.140 mag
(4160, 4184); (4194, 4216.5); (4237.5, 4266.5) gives -0.087 mag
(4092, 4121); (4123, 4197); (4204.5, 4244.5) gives -0.132 mag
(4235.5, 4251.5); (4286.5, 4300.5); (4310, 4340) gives 0.138 mag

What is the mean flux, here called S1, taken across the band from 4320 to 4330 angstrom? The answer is 1.29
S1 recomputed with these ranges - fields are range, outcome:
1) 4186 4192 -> 1.25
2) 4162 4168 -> 1.31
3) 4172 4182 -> 1.25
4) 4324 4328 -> 1.14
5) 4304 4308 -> 1.01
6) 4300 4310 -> 0.98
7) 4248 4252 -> 1.08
